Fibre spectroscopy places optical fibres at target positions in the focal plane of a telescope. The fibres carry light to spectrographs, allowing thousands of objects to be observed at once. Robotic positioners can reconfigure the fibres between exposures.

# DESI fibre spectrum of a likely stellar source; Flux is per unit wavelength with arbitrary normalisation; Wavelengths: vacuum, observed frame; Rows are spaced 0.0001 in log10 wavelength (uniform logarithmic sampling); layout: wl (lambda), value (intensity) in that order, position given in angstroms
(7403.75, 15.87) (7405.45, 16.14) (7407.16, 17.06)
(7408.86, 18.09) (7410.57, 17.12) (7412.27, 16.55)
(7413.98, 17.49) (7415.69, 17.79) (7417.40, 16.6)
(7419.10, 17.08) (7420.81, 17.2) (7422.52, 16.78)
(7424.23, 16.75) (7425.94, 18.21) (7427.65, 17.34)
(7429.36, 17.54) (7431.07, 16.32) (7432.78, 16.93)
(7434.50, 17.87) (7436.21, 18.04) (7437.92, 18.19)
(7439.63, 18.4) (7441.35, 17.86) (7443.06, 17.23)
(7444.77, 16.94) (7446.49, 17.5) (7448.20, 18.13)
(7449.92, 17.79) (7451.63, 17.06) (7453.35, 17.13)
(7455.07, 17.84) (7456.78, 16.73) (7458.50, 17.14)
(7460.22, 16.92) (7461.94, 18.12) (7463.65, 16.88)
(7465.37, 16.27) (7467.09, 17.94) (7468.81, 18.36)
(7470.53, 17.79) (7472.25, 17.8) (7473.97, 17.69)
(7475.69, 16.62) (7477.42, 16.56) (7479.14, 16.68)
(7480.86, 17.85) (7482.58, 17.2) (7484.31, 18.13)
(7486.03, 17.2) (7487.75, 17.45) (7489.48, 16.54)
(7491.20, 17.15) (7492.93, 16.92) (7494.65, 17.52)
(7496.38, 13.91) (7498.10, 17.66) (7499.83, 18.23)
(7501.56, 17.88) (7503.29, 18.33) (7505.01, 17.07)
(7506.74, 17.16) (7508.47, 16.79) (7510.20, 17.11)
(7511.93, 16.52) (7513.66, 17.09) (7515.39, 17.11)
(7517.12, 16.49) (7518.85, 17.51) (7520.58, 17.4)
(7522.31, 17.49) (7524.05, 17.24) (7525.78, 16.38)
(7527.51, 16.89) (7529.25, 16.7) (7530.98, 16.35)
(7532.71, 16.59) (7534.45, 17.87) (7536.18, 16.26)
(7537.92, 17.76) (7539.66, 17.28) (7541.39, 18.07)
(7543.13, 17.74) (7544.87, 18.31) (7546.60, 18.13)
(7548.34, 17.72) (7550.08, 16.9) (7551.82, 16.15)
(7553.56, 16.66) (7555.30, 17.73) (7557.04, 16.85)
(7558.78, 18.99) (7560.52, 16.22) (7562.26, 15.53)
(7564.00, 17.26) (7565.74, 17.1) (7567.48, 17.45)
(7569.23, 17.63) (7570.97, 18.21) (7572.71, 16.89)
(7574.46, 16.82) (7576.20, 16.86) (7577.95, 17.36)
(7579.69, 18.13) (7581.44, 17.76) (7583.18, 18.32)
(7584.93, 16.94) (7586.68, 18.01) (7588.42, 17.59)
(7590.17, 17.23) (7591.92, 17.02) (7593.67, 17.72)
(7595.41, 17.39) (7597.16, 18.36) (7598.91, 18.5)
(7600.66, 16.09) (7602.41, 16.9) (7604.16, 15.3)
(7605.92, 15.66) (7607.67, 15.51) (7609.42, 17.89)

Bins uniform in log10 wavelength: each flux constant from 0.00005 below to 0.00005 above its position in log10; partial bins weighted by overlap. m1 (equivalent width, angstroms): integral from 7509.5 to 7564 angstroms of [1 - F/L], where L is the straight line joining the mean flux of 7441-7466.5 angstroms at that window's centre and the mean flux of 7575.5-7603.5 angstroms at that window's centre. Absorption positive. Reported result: 0.9 angstroms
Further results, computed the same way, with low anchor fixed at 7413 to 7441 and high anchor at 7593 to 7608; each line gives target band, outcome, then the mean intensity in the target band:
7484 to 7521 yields 0.1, 17.1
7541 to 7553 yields -0.4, 17.5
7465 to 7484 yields -0.1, 17.4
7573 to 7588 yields -0.5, 17.5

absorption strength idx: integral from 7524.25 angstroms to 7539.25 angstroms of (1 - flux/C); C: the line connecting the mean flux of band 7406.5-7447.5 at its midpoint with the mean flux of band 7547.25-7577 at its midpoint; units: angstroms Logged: 0.3 angstroms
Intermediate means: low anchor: 17.4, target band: 16.9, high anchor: 17.1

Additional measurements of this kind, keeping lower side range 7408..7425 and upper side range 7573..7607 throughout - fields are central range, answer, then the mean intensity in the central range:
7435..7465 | -0.6 angstroms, 17.5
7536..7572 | -0.3 angstroms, 17.3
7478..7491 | -0.1 angstroms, 17.3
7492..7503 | 0.1 angstroms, 17.1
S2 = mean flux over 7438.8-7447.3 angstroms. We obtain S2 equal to 17.6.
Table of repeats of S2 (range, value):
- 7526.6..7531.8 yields 16.6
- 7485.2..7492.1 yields 17.1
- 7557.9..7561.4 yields 17.6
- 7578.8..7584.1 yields 18.1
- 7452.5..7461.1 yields 17.1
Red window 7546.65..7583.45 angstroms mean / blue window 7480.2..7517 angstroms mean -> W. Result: 1.01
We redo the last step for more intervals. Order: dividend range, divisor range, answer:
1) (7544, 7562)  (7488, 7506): 1.01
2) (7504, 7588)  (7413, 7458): 0.99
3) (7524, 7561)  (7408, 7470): 0.99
